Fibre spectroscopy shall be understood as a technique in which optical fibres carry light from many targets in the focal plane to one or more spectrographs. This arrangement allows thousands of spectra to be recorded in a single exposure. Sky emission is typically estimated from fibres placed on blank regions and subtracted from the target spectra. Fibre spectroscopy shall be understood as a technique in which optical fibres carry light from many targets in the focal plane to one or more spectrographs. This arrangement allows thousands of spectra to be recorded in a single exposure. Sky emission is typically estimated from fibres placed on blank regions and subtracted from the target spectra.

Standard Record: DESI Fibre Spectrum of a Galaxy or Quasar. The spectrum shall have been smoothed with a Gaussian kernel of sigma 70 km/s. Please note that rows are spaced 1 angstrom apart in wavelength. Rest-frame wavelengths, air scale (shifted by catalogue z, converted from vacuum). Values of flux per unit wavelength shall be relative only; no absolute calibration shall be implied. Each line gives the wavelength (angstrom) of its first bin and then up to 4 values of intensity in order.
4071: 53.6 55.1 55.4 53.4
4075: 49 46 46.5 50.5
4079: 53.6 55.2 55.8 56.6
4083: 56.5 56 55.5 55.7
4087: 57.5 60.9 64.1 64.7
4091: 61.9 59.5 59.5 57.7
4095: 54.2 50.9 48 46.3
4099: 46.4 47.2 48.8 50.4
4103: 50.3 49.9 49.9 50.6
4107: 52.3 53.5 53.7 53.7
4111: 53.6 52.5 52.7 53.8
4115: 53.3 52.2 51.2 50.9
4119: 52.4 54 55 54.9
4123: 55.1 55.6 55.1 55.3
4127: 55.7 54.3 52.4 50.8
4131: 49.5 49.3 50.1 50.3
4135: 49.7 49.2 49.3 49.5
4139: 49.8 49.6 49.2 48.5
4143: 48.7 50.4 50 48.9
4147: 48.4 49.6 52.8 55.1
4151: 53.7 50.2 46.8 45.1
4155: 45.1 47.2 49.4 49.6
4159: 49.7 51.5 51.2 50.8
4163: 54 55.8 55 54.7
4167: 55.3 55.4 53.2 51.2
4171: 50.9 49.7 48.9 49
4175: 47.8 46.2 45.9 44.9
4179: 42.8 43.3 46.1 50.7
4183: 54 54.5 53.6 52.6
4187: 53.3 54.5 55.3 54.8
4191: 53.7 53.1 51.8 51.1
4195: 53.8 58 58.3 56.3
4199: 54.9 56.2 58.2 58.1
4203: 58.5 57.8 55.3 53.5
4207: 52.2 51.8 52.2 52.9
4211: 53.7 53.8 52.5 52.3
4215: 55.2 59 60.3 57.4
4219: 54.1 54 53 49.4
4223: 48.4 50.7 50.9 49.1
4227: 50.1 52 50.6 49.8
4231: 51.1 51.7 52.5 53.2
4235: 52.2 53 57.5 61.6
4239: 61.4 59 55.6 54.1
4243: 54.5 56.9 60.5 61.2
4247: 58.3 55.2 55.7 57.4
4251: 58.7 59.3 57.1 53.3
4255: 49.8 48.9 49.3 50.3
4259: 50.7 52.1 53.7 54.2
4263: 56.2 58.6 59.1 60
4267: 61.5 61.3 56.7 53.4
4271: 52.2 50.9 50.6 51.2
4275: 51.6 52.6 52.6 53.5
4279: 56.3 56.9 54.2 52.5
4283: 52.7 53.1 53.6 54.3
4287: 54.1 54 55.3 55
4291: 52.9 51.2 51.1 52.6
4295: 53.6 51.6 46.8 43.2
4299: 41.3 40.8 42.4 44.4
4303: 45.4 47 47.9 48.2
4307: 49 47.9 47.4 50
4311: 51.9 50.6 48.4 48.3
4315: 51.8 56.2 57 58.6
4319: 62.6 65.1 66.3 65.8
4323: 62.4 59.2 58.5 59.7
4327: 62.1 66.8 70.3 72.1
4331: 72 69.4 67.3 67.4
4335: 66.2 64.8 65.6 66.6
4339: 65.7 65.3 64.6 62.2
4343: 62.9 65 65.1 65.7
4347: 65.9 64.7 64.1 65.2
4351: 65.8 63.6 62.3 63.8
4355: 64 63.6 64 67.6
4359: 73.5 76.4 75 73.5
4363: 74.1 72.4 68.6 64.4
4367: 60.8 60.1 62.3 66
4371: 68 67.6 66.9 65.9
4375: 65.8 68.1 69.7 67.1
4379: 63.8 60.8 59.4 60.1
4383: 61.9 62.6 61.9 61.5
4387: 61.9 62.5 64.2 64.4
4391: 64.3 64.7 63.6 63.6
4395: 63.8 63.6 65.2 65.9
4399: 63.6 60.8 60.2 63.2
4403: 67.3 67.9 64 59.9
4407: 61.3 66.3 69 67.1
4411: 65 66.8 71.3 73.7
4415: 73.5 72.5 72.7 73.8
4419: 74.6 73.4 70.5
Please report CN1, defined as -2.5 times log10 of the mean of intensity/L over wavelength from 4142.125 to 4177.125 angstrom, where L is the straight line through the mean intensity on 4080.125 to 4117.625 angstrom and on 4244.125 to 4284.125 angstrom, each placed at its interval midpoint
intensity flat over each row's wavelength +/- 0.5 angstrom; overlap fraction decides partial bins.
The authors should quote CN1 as 0.08 mag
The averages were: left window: 54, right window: 54.9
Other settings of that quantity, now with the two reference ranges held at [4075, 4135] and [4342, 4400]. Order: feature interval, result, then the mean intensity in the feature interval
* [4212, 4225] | 0.09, 53.7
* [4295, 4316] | 0.29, 47.6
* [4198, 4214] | 0.06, 54.7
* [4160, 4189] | 0.11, 51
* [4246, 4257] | 0.09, 55.4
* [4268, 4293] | 0.15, 53.5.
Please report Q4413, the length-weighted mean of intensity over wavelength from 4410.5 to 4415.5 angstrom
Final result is 70.1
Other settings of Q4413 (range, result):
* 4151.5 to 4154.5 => 47.4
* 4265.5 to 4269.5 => 59.9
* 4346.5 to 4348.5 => 65.3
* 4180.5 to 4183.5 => 50.3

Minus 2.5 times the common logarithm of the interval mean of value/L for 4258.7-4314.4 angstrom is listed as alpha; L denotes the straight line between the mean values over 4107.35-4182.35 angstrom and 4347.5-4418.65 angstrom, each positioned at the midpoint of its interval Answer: 0.155 mag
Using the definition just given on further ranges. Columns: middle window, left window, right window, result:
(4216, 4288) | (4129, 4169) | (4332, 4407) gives 0.06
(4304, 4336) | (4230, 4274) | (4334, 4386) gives 0.06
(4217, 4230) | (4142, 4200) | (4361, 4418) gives 0.06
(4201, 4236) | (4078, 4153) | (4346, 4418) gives 0.09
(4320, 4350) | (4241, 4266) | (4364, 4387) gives -0.07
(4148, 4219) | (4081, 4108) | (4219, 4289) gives 0.04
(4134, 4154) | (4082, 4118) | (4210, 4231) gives 0.08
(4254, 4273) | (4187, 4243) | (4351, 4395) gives 0.07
